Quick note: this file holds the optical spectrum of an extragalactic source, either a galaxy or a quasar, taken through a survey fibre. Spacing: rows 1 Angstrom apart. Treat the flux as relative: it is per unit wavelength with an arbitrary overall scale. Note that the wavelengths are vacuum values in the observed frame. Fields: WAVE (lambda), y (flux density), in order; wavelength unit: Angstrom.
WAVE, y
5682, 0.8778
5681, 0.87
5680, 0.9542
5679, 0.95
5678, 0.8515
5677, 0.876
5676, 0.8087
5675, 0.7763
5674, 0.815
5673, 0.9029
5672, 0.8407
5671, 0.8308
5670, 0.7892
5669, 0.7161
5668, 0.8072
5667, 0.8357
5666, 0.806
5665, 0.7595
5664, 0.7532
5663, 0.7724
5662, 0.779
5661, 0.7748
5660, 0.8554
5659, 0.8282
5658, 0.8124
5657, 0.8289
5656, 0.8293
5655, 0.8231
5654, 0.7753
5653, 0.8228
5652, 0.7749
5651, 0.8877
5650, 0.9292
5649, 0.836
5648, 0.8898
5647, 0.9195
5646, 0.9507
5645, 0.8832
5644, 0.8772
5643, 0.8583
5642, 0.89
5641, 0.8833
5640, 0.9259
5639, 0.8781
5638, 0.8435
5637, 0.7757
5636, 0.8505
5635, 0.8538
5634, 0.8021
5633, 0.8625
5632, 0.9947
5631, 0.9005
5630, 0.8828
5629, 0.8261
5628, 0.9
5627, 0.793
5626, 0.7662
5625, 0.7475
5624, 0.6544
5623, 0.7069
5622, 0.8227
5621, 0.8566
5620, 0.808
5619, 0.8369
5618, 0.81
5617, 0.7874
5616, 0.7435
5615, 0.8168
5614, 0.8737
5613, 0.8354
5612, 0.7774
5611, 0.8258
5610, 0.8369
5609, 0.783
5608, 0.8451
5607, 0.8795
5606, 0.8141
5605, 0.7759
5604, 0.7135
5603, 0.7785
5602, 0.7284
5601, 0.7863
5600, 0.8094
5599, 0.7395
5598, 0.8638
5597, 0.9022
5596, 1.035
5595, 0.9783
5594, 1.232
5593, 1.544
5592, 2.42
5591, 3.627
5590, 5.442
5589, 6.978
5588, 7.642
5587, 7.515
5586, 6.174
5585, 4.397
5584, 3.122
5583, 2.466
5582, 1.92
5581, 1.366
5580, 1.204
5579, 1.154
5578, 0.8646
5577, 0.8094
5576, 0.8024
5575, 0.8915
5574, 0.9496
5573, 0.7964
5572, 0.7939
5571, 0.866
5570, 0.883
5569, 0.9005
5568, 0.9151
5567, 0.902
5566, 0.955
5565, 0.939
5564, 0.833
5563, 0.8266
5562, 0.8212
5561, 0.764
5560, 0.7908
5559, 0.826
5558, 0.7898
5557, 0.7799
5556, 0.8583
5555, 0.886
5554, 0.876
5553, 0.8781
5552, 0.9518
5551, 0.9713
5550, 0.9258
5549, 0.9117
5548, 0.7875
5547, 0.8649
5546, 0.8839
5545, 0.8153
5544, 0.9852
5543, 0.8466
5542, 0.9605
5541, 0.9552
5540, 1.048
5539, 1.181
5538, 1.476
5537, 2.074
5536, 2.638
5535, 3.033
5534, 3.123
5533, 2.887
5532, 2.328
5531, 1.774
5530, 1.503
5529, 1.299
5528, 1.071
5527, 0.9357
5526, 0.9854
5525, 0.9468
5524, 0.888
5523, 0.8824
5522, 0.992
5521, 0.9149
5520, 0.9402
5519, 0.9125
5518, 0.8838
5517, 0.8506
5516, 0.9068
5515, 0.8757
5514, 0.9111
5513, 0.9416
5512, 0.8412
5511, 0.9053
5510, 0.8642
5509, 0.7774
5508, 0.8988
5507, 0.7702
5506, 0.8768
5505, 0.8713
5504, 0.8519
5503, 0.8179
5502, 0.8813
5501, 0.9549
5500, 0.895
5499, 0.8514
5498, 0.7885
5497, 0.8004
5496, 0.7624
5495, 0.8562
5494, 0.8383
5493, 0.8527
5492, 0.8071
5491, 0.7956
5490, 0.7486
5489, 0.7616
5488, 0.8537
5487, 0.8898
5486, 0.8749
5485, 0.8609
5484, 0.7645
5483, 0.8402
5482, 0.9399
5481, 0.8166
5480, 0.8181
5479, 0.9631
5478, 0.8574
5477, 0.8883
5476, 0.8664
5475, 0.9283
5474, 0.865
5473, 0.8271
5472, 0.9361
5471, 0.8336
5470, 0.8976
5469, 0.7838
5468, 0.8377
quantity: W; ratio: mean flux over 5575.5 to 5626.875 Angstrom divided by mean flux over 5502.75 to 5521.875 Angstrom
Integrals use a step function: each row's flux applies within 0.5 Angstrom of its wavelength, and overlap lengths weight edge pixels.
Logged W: 1.9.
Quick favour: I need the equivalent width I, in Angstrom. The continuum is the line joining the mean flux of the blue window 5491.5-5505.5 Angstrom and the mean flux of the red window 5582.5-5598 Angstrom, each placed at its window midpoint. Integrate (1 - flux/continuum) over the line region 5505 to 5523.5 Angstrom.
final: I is 5.94 Angstrom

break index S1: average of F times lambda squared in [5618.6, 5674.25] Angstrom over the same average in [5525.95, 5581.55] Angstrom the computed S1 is 0.8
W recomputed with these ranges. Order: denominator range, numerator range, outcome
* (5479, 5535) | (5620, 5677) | 0.81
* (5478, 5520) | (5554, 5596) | 2.25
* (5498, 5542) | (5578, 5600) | 2.39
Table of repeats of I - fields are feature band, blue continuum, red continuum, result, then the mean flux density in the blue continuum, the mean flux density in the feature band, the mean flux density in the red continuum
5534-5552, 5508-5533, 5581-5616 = 0.5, 1.08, 1.3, 2.08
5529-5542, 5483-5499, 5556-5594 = -4.4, 0.819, 1.93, 2.02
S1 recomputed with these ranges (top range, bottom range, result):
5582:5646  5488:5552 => 1.42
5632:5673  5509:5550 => 0.71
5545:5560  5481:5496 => 1.07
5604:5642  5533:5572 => 0.76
